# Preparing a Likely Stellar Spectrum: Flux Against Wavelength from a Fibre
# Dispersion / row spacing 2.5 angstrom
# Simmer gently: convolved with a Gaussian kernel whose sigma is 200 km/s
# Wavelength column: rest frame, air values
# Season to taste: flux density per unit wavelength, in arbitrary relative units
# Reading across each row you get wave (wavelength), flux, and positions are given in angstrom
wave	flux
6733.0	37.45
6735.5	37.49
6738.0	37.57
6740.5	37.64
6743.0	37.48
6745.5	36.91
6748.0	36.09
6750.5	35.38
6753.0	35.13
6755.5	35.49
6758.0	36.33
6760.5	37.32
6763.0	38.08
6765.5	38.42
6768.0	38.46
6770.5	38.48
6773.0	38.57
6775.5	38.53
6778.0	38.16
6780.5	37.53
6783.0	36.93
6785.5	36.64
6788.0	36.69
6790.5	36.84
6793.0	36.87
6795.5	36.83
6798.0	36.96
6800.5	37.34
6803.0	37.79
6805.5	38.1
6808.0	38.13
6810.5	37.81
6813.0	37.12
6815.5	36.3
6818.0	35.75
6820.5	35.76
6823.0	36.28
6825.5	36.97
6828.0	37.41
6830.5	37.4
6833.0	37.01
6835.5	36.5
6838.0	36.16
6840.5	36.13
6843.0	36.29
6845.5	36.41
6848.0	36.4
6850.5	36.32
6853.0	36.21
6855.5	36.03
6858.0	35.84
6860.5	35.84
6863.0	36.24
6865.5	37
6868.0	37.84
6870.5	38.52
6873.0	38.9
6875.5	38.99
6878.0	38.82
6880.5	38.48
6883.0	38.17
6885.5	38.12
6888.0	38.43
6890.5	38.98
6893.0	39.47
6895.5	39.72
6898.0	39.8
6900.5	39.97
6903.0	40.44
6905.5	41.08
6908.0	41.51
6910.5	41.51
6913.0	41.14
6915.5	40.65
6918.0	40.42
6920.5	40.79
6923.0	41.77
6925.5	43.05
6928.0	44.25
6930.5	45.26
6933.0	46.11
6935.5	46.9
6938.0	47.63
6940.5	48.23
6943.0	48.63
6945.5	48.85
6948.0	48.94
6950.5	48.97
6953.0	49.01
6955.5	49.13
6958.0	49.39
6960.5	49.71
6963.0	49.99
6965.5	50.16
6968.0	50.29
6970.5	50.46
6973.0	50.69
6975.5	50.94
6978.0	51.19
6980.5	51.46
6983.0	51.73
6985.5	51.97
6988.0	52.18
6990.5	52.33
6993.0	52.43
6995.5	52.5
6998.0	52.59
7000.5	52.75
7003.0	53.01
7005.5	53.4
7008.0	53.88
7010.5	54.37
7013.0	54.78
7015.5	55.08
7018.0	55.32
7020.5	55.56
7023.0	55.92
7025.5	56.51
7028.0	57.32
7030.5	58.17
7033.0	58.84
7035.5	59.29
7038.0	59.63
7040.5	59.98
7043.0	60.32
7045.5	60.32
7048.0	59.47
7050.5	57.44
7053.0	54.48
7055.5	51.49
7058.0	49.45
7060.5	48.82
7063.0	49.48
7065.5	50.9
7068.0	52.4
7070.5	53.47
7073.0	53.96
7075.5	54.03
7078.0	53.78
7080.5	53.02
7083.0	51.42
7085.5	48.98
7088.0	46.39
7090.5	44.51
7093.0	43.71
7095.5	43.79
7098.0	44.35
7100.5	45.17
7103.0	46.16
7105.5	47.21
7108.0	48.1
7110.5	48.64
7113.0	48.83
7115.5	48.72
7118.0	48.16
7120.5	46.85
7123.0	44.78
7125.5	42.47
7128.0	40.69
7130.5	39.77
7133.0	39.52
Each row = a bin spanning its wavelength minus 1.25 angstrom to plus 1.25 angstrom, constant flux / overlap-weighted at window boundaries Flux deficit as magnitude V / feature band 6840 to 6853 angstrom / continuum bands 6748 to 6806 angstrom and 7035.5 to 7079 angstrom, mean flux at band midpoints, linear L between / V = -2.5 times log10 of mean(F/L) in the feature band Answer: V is 0.15 mag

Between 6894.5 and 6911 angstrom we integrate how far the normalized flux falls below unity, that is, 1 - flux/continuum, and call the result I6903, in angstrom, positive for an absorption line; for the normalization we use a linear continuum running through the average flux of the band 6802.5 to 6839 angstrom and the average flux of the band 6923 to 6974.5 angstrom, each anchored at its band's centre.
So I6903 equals 1.3 angstrom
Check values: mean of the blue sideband 37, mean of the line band 40.5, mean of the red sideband 48.1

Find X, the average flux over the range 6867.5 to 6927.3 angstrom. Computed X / 39.9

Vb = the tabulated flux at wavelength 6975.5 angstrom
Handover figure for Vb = 50.94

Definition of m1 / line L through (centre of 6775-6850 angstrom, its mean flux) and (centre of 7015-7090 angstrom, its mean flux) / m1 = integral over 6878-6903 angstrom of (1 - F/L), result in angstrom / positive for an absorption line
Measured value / 2.1 angstrom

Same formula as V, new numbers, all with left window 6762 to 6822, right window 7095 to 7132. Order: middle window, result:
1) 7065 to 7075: -0.19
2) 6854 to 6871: 0.07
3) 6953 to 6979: -0.20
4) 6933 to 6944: -0.16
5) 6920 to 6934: -0.07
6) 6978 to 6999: -0.22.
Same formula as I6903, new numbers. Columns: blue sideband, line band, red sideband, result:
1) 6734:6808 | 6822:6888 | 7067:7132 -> 4.62 angstrom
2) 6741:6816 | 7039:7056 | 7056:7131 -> -4.20 angstrom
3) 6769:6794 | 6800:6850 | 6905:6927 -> 2.49 angstrom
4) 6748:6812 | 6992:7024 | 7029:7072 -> -0.79 angstrom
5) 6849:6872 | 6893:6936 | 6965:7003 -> 1.36 angstrom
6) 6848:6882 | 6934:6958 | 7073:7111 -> -4.28 angstrom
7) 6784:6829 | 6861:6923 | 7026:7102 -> 4.21 angstrom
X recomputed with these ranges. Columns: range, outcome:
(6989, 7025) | 53.9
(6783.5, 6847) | 36.9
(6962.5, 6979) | 50.5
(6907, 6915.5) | 41.3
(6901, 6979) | 46.3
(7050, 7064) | 51.6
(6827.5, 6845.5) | 36.7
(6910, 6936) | 42.8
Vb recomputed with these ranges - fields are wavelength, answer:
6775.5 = 38.53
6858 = 35.84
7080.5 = 53.02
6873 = 38.9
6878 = 38.82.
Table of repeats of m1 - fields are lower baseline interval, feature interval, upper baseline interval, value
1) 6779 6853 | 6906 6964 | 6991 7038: 2.7 angstrom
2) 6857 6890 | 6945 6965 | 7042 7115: -3.0 angstrom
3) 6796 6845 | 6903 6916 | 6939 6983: 1.1 angstrom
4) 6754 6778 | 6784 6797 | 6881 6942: 0.6 angstrom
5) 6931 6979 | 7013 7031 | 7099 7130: -3.1 angstrom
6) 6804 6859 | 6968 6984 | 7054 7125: -2.8 angstrom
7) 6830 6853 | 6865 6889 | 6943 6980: 1.2 angstrom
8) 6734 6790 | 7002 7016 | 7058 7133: -2.8 angstrom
